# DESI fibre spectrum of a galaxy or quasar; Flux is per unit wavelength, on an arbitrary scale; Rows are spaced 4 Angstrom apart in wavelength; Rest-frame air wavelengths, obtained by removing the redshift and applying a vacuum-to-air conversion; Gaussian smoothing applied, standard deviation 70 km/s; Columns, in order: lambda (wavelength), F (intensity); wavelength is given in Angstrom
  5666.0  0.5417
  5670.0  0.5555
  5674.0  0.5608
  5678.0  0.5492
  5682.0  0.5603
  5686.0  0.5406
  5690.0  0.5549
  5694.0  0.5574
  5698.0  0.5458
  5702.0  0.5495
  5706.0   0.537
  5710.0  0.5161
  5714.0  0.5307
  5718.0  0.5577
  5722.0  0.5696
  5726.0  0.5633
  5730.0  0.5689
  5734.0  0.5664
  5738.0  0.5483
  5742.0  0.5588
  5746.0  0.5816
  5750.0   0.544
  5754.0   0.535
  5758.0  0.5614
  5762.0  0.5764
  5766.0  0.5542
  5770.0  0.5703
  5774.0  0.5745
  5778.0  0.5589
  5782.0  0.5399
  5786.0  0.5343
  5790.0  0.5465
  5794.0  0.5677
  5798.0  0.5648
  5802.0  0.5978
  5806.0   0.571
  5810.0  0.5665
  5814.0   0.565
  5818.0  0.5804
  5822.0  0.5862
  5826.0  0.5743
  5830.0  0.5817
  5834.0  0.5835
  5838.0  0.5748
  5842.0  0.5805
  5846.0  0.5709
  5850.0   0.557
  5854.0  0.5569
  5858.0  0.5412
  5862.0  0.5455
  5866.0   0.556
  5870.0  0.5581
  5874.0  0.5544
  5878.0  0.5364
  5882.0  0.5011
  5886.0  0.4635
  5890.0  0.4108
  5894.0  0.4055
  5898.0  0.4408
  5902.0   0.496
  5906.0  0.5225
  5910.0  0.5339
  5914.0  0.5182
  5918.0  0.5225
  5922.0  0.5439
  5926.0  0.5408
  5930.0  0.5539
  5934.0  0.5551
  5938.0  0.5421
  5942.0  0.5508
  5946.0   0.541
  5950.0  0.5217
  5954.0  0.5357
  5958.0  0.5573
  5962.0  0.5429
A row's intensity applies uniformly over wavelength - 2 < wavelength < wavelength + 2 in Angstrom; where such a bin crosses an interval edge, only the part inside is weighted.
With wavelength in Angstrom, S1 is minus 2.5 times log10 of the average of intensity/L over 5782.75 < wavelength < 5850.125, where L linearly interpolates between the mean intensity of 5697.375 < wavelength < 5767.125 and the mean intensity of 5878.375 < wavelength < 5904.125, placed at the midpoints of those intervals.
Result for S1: -0.14 mag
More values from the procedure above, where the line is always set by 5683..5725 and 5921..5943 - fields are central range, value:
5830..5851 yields -0.05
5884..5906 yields 0.21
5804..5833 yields -0.05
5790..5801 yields -0.04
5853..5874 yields -0.01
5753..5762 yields -0.02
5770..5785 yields -0.02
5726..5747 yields -0.03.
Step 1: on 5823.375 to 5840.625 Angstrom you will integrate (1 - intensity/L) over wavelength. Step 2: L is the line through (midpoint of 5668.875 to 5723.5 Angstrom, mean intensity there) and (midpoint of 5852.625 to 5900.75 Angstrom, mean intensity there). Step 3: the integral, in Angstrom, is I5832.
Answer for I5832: -2.1 Angstrom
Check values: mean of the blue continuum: 0.549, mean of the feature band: 0.579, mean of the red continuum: 0.505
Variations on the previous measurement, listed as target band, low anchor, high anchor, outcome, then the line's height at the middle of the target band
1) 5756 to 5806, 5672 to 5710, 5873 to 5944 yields -2.8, 0.533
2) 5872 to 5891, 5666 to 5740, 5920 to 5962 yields 1.7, 0.546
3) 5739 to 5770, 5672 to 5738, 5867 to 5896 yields -1.4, 0.535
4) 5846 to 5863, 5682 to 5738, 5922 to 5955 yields -0.2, 0.546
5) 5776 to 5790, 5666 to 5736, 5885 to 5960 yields -0.2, 0.538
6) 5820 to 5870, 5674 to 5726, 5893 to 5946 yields -3.5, 0.53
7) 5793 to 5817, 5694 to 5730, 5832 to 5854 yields -0.3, 0.565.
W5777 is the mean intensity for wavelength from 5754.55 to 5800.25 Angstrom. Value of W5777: 0.558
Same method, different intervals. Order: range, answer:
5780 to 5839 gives 0.569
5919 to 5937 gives 0.547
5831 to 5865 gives 0.564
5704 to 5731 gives 0.548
